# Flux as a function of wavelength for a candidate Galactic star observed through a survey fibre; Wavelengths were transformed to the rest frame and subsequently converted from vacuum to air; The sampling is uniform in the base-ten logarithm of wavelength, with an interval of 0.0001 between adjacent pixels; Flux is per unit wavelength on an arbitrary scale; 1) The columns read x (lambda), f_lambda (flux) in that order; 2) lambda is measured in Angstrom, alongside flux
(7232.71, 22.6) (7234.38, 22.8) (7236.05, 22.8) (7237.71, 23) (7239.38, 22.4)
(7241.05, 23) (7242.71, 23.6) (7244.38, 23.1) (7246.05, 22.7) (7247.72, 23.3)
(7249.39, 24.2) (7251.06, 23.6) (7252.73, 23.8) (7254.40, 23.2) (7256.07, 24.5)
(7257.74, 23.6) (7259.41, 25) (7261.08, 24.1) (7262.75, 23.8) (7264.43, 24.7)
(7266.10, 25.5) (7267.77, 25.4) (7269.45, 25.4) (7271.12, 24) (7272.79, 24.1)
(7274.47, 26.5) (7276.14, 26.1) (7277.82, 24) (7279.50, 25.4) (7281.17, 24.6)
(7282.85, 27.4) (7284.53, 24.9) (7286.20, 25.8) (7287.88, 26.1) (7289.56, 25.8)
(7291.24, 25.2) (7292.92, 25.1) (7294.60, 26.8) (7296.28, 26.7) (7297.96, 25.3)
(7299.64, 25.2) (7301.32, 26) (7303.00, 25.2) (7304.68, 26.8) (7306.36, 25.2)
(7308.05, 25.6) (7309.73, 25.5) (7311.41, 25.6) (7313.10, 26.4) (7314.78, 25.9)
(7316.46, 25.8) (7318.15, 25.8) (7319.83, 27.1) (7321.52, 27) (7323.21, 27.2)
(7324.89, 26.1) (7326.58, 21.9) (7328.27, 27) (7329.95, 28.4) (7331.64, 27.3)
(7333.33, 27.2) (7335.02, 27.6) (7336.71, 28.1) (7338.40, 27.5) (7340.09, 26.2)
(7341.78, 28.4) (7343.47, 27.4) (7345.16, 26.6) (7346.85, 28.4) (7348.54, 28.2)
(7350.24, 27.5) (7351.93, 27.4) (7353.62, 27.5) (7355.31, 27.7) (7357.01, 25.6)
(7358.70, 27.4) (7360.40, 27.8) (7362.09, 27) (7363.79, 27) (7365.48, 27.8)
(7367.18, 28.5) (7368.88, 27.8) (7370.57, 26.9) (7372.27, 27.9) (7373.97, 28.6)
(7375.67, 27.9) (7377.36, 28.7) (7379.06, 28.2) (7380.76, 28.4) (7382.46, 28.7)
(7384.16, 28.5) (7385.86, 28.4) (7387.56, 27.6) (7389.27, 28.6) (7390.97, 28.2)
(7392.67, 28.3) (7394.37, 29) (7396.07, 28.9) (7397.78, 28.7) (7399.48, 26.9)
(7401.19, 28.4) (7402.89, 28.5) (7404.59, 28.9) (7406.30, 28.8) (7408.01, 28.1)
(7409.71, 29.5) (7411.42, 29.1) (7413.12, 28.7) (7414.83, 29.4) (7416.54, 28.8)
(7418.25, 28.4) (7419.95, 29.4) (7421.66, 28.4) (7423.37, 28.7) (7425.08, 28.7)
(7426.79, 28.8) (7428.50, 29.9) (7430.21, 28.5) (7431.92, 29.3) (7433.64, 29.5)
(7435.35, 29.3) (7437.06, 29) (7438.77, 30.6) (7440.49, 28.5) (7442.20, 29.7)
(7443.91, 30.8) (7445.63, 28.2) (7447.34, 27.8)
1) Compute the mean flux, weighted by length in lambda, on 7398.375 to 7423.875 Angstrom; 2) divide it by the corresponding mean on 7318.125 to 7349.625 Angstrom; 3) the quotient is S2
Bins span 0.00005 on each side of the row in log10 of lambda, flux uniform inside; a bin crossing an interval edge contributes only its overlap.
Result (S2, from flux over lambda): 1.1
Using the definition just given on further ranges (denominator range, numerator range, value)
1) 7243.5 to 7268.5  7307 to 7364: 1.12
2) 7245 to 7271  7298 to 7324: 1.08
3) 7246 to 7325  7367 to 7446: 1.13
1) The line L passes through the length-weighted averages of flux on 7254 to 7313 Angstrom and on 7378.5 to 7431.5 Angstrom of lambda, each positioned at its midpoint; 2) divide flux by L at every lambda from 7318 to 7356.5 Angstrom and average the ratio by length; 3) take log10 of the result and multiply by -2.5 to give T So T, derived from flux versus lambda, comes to -0.01 mag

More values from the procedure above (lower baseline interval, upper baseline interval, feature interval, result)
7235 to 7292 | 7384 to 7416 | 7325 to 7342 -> -0.01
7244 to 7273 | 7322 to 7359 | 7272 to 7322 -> -0.01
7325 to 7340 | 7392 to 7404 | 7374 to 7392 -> -0.01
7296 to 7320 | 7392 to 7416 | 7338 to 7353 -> -0.02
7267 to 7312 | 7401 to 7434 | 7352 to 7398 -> -0.01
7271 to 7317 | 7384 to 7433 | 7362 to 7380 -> -0.01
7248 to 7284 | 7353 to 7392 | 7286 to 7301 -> -0.01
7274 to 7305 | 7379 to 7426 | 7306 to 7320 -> 0.02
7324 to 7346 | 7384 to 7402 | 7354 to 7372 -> 0.01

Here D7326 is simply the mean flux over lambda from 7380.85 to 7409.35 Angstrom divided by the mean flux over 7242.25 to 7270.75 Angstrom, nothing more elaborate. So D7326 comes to 1.18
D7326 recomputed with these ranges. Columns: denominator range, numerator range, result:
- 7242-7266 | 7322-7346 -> 1.13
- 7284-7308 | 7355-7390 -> 1.08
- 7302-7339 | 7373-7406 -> 1.08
